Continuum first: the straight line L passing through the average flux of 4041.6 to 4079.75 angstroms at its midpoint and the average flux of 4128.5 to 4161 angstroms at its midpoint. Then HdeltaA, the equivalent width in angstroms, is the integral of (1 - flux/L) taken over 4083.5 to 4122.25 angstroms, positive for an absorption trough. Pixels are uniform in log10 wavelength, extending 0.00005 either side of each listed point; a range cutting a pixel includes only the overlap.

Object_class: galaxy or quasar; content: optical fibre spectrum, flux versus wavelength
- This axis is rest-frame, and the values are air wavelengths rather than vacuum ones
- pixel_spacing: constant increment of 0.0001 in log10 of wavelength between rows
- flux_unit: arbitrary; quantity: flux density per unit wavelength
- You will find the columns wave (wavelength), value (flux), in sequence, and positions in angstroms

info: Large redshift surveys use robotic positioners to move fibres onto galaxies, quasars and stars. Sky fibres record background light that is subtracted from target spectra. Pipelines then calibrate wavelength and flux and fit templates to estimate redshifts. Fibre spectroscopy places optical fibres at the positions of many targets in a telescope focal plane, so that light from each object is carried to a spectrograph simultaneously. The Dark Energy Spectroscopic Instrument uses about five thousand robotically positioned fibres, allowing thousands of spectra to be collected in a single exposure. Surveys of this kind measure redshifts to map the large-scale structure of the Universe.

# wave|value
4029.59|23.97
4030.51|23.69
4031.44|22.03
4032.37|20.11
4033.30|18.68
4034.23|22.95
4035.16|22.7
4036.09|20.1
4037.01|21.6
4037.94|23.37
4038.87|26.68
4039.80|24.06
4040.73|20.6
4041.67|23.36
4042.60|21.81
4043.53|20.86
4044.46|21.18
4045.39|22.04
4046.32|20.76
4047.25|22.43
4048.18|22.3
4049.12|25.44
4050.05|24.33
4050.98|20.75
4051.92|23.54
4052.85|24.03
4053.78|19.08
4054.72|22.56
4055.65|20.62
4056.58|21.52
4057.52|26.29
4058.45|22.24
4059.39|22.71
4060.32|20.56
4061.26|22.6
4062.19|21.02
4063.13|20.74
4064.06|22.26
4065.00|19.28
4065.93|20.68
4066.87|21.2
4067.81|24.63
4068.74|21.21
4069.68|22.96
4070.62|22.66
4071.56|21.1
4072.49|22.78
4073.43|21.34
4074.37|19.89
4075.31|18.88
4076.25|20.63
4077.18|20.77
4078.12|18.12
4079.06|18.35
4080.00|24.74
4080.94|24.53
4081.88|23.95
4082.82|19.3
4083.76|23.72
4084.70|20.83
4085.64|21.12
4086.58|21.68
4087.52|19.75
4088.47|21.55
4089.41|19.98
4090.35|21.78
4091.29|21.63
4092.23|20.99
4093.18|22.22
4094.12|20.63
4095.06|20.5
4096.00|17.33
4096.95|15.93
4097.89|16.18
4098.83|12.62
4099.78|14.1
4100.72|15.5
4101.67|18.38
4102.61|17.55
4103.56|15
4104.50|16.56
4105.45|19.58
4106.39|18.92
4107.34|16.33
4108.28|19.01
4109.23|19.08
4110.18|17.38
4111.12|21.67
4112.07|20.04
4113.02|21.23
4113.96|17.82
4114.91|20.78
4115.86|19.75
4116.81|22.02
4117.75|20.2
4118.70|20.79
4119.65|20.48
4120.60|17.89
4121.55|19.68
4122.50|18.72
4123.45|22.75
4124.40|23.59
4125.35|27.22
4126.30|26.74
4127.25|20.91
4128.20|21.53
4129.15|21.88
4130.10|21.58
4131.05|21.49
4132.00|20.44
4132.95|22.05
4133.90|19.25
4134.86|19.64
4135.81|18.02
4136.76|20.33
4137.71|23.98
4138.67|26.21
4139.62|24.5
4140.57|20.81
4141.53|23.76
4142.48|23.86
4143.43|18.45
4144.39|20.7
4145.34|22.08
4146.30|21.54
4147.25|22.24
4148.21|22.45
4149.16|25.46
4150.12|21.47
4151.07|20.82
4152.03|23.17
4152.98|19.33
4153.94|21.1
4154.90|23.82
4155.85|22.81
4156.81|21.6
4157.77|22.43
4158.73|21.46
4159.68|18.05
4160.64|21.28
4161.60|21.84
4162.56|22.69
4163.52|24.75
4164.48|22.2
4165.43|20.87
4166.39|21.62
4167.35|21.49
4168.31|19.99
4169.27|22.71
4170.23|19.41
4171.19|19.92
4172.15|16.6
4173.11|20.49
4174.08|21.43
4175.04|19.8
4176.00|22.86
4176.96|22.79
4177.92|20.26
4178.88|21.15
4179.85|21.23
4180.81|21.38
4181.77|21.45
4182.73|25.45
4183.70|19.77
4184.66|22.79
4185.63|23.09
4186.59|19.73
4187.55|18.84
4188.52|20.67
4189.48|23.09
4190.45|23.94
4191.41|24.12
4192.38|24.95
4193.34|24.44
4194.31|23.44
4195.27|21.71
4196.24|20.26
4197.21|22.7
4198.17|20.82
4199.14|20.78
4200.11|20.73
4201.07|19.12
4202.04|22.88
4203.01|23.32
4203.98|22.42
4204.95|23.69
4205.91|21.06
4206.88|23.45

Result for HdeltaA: 4.5 angstroms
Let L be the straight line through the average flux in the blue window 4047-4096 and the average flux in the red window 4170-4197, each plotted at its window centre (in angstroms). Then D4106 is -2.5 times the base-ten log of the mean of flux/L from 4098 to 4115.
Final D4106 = 0.21 mag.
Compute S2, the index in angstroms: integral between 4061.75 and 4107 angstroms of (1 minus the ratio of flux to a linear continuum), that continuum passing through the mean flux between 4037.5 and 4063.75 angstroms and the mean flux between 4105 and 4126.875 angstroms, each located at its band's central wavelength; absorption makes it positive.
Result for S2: 2.9 angstroms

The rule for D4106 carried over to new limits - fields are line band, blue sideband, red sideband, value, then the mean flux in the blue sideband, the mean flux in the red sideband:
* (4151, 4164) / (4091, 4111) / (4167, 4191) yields -0.08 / 17.9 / 21.2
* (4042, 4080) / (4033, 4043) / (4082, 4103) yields -0.03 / 22.4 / 19.3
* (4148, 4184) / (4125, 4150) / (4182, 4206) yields 0.03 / 22.2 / 22.2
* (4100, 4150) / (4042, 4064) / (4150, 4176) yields 0.04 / 22.2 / 21.3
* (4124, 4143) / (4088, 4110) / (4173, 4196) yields -0.13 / 18.3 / 22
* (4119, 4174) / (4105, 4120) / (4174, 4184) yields -0.05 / 19.7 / 21.6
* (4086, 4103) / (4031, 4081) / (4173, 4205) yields 0.16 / 21.9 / 21.9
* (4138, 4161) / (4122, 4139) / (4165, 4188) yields -0.02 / 22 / 21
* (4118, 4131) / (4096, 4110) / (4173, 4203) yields -0.20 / 16.8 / 21.8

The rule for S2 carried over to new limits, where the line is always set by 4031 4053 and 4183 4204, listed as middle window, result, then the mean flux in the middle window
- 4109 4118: 0.9 angstroms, 20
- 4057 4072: 0.2 angstroms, 22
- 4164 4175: 0.7 angstroms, 20.6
